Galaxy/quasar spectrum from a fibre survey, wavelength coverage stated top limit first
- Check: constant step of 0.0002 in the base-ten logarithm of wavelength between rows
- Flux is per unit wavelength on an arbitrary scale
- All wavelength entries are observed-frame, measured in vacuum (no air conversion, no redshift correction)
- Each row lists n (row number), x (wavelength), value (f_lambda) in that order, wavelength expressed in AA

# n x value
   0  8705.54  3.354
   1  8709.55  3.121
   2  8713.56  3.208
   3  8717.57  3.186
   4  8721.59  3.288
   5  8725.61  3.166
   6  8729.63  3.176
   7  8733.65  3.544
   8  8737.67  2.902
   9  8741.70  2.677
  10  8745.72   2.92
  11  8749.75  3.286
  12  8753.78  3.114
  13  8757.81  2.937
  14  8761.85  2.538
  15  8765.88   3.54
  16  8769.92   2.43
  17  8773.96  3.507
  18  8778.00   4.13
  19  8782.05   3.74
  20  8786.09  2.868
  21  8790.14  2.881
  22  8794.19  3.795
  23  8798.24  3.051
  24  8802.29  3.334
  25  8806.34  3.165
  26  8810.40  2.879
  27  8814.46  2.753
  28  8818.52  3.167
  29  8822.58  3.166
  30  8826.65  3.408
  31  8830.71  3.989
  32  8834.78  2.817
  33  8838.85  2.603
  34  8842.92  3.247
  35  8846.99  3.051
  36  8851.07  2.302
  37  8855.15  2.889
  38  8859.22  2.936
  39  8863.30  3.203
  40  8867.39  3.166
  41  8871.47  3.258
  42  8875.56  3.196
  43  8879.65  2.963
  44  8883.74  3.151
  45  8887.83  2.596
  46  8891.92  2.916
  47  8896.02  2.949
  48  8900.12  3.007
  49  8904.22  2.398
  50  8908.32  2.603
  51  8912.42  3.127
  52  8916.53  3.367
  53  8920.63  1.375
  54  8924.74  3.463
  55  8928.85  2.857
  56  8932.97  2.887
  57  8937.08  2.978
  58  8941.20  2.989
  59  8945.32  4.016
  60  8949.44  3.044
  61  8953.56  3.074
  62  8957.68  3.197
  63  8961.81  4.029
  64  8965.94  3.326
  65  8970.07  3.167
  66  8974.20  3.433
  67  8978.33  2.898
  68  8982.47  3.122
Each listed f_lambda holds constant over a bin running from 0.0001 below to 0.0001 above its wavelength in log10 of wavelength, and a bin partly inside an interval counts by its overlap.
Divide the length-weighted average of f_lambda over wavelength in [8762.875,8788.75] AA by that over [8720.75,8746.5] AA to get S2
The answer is 1.1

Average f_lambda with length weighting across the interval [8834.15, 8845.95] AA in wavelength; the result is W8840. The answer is 2.91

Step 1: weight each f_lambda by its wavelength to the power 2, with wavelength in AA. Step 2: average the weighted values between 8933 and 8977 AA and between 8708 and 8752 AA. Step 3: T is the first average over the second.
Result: 1.11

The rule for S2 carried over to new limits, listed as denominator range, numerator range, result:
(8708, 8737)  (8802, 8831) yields 0.99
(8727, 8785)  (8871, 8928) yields 0.91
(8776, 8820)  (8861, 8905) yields 0.92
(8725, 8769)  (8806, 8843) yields 1.02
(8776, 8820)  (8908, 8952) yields 0.92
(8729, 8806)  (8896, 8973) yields 0.96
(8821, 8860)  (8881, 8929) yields 0.93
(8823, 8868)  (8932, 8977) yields 1.08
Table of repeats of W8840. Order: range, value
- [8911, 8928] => 2.82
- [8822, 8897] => 3.04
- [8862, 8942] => 2.92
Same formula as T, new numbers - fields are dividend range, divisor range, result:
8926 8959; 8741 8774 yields 1.10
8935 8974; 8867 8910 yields 1.15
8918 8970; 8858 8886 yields 1.01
